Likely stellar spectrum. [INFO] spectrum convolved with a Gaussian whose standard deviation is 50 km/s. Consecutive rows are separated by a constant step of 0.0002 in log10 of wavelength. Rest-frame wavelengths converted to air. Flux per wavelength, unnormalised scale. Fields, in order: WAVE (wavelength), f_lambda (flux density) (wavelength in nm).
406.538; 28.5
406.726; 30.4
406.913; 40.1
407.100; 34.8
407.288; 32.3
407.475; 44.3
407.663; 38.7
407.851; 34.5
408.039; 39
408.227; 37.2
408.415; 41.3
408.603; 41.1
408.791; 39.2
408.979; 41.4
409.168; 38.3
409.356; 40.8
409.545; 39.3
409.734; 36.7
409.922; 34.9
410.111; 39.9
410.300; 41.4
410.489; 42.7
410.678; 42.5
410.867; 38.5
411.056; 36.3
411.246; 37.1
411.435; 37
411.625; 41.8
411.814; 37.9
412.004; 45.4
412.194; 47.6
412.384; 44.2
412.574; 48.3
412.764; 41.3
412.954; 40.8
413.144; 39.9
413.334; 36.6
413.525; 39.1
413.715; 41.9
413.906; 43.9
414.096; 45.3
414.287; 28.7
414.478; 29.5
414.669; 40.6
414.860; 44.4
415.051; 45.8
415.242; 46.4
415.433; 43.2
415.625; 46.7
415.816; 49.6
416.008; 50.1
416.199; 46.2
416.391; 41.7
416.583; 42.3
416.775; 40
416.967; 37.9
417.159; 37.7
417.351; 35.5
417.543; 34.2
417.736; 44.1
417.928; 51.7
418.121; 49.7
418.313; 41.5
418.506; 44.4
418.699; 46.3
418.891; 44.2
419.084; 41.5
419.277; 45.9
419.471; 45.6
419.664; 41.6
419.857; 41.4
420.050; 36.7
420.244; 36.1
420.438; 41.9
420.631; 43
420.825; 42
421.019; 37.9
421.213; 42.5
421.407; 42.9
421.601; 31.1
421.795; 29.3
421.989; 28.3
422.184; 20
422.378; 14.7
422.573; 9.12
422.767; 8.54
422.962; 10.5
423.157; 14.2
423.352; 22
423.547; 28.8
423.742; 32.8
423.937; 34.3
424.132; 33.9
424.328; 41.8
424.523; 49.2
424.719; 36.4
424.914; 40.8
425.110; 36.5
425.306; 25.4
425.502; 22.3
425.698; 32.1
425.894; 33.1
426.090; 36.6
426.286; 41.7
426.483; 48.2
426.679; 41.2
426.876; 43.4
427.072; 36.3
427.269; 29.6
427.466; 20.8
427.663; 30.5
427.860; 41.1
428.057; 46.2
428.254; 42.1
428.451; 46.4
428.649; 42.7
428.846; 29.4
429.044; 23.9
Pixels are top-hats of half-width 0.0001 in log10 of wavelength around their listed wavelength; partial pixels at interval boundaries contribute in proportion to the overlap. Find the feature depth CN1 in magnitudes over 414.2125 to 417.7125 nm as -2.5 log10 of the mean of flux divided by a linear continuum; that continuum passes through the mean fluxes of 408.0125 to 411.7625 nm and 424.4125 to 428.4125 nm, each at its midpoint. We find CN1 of -0.08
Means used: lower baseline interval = 39.3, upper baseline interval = 36.8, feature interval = 41.3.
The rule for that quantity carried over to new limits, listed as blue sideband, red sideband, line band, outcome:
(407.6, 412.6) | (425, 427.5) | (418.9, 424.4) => 0.132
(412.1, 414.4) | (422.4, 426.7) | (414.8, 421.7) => -0.167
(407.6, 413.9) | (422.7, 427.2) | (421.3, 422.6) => 0.302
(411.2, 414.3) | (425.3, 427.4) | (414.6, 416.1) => -0.143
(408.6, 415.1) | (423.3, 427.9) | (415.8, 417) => -0.142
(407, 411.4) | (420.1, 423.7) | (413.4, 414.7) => -0.106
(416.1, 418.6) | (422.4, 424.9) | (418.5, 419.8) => -0.169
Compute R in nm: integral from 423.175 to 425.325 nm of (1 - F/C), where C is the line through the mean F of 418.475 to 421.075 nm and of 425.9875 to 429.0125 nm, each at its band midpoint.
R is 0.292 nm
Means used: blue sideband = 42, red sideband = 38.1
